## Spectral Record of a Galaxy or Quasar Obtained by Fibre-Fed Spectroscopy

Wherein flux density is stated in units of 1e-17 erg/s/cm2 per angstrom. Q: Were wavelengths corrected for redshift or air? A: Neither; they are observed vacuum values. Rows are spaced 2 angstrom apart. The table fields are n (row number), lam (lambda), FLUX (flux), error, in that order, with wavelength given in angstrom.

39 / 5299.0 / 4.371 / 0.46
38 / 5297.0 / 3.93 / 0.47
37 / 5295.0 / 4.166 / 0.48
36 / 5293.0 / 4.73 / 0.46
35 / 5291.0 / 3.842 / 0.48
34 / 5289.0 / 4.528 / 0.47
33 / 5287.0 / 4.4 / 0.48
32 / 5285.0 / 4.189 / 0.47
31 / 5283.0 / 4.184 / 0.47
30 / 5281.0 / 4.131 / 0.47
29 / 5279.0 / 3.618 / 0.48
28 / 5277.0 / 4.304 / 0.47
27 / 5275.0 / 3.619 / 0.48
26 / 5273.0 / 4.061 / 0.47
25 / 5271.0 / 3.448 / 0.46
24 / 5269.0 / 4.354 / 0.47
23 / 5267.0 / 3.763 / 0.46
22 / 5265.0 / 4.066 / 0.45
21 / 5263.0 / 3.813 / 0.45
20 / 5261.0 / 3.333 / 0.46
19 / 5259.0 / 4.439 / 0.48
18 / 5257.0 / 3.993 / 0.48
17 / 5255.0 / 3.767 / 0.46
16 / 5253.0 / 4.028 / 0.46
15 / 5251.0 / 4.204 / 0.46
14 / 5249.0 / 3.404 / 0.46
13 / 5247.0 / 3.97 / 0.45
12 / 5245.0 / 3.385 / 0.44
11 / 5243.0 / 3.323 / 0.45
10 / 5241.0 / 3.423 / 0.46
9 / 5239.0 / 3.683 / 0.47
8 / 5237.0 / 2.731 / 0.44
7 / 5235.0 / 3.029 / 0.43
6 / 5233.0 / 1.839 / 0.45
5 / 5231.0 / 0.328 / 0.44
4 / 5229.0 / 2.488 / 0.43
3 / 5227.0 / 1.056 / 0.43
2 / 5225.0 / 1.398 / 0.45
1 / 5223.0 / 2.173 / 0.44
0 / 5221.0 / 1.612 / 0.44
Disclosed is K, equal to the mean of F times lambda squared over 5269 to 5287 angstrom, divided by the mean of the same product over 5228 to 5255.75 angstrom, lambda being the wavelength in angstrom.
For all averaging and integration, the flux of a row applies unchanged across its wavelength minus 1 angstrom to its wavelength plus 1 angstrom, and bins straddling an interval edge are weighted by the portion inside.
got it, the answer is 1.30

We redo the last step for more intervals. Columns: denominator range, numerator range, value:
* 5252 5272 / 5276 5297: 1.09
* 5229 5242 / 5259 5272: 1.55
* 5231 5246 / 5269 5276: 1.34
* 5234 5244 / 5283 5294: 1.36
